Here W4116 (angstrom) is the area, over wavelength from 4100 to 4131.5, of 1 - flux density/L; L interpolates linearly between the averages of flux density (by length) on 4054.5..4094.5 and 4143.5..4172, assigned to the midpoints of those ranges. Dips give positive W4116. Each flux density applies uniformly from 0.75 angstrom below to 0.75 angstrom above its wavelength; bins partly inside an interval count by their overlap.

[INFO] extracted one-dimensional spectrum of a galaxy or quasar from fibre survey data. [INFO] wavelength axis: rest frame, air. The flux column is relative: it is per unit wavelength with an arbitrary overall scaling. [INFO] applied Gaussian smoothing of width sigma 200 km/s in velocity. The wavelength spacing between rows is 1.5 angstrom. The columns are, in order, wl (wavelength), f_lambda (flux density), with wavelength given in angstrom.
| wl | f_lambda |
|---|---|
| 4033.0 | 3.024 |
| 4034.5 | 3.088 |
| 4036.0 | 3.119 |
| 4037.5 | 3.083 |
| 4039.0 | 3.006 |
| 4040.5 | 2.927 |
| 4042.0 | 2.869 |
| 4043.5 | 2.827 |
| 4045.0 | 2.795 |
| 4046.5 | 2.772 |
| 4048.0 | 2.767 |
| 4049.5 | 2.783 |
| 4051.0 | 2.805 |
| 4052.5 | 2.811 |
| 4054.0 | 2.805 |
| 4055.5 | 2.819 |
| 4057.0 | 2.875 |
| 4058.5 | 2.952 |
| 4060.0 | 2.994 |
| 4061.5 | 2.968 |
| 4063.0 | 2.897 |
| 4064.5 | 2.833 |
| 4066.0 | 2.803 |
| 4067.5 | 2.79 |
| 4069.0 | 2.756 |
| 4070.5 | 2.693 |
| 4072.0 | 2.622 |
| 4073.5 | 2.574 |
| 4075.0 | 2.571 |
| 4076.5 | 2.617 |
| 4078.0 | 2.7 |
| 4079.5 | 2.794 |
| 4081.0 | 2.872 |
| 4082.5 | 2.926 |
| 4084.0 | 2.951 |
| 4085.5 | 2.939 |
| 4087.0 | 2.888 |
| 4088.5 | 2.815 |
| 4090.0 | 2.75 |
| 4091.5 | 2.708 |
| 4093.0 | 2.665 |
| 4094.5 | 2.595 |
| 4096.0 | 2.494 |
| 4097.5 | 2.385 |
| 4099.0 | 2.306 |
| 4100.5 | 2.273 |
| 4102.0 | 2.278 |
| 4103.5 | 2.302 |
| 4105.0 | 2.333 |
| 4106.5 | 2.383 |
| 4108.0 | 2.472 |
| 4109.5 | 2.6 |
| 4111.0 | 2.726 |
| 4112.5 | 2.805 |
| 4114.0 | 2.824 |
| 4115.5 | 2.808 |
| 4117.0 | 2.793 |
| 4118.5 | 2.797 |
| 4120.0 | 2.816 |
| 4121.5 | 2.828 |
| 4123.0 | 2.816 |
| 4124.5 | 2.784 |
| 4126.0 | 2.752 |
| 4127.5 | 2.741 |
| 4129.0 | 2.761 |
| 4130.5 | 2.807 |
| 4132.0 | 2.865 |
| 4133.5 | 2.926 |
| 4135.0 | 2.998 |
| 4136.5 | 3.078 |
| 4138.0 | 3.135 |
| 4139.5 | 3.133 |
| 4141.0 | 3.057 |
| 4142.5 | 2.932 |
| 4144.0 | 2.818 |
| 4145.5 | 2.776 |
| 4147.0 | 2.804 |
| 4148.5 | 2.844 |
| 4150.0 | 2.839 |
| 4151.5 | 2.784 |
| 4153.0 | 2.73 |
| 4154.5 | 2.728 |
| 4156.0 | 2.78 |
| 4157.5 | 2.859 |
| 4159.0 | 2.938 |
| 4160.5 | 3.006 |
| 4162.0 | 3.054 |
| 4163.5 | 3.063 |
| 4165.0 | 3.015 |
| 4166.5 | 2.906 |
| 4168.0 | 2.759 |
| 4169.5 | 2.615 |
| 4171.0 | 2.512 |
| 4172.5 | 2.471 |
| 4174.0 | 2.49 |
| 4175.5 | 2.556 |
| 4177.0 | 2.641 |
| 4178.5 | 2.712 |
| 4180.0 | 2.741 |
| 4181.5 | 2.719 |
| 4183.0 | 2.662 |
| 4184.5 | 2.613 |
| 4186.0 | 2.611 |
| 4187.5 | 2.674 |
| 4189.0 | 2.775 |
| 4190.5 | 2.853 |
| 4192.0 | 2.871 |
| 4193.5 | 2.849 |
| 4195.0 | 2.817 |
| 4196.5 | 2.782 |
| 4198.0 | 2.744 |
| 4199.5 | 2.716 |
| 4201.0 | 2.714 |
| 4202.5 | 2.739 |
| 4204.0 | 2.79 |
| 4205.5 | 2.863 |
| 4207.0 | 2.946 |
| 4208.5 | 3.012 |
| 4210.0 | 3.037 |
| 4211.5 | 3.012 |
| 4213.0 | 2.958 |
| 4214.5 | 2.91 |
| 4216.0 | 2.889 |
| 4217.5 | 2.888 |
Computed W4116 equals 1.7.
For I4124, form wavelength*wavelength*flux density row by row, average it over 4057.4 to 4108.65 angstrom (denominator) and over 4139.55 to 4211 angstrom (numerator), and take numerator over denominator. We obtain 1.09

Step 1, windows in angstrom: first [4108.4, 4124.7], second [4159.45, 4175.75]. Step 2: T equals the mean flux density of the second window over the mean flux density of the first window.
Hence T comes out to 1.00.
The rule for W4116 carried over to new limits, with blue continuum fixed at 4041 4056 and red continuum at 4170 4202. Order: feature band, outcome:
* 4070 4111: 2.4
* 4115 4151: -1.8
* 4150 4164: -0.8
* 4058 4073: -0.2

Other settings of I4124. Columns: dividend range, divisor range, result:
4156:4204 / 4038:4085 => 1.04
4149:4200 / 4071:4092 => 1.04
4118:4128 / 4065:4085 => 1.04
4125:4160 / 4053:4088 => 1.06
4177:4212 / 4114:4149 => 1.00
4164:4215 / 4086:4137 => 1.07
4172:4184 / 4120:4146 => 0.93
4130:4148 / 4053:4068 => 1.06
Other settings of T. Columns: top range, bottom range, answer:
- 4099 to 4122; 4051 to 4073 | 0.92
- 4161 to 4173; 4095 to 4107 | 1.20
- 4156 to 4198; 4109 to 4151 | 0.97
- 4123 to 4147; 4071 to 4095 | 1.05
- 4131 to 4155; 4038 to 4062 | 1.01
